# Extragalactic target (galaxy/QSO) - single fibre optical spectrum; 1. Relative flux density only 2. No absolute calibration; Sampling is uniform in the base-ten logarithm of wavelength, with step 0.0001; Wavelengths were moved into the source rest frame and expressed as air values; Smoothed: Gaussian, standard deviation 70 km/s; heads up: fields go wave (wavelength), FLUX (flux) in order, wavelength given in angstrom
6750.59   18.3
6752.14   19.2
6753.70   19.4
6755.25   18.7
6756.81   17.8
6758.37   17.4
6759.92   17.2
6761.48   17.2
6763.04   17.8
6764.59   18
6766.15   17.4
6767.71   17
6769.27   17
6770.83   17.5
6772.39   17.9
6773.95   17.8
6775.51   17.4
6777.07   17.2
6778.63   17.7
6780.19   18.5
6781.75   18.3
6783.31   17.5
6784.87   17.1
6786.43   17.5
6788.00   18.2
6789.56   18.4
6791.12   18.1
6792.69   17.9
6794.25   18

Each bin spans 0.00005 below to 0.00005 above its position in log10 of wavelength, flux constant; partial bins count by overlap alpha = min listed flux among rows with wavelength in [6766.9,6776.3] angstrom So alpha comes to 17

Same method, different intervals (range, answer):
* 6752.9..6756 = 18.7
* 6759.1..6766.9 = 17.2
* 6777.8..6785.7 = 17.1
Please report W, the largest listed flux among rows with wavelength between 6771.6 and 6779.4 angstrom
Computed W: 17.9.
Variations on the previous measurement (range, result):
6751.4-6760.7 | 19.4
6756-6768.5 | 18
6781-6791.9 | 18.4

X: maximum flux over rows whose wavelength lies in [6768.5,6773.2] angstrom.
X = 17.9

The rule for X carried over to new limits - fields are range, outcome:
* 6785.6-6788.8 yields 18.2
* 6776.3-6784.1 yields 18.5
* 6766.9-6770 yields 17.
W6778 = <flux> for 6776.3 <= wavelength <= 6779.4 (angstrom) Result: 17.5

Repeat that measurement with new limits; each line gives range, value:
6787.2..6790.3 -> 18.3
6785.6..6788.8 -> 17.8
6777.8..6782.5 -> 18.2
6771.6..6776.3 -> 17.7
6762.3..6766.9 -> 17.8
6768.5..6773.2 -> 17.5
